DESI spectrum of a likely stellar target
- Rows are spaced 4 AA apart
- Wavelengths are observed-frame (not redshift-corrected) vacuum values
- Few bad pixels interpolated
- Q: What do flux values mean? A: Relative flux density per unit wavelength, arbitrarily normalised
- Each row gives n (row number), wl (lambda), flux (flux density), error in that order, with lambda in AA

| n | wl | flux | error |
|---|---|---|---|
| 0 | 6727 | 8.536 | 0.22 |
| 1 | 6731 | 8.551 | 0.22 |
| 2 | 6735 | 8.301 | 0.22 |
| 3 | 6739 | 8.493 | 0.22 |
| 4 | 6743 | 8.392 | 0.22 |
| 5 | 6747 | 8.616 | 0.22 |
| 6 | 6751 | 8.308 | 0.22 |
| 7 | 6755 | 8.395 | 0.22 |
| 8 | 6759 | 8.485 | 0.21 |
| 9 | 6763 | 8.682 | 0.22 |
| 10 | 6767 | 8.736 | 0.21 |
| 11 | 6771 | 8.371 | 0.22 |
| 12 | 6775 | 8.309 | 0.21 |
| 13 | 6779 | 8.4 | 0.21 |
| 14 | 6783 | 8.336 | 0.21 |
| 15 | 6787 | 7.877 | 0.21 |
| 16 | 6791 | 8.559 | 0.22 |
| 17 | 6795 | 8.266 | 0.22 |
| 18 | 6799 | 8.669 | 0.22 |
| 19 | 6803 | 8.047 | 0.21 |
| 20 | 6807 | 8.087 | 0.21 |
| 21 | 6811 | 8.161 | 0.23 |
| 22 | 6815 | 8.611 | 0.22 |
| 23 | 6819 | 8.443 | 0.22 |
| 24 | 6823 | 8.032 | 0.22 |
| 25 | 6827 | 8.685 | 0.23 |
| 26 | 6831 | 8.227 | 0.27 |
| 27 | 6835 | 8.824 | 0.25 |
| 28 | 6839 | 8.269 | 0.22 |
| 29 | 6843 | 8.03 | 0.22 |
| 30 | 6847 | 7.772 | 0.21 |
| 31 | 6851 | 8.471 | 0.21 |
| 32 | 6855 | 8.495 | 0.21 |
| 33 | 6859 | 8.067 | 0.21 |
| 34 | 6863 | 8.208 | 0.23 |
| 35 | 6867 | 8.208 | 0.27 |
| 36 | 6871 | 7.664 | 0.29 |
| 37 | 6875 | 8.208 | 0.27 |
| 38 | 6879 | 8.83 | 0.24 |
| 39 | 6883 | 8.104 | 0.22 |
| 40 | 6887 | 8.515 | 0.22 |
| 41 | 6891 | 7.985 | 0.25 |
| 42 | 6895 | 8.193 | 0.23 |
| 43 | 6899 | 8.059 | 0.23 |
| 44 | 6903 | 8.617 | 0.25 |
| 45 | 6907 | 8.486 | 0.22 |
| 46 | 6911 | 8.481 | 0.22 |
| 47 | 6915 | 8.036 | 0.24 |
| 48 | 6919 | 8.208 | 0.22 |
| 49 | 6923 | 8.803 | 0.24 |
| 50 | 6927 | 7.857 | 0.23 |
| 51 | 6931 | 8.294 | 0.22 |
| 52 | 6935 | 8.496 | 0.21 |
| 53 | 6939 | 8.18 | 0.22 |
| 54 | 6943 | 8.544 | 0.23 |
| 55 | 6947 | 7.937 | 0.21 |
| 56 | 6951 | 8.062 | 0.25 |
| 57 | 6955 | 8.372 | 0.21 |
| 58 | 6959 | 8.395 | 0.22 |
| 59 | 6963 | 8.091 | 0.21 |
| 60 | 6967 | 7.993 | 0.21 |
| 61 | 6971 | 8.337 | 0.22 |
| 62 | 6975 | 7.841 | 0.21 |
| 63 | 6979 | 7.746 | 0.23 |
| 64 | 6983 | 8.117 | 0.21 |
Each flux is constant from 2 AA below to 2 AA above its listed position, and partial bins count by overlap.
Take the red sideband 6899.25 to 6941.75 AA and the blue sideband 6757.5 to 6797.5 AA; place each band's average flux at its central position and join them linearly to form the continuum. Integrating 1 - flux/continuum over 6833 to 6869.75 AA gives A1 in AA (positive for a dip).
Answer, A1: 0.5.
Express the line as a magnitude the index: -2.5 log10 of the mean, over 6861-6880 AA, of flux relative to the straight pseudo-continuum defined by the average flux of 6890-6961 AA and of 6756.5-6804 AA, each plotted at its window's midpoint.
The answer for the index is 0.02 mag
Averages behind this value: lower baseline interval 8.4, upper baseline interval 8.28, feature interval 8.19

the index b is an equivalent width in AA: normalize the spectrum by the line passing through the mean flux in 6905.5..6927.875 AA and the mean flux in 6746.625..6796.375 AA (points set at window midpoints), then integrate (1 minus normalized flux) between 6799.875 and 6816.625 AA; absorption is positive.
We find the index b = 0.3 AA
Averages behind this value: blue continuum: 8.41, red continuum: 8.33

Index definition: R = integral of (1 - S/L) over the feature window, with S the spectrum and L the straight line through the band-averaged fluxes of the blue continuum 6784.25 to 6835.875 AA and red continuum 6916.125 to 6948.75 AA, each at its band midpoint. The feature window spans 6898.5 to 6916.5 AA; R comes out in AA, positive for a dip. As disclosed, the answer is -0.2 AA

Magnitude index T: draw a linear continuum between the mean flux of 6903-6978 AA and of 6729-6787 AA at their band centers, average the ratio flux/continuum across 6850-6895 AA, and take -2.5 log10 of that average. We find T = 0.010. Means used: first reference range 8.44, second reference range 8.25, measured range 8.24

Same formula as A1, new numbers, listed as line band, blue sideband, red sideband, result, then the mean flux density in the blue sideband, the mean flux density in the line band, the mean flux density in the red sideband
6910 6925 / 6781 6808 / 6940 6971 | -0.28 AA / 8.27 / 8.38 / 8.21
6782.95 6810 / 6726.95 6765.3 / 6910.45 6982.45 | 0.49 AA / 8.47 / 8.25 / 8.2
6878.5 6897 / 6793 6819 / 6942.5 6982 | -0.16 AA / 8.32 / 8.28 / 8.12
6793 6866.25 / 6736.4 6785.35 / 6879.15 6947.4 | 0.79 AA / 8.45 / 8.3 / 8.31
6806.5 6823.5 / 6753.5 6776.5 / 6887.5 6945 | 0.27 AA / 8.5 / 8.3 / 8.31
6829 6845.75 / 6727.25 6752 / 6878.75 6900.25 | 0.01 AA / 8.46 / 8.31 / 8.24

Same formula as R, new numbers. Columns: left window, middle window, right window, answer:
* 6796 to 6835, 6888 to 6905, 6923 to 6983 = 0.03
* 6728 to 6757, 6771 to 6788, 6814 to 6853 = 0.26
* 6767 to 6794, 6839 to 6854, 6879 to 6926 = 0.35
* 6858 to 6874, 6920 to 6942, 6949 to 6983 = -0.67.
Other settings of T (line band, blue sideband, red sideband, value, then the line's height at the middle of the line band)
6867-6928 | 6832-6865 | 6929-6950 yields 0.00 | 8.27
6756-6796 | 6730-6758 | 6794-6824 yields 0.00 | 8.37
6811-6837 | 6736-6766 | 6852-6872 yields -0.02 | 8.28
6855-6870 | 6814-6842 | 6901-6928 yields 0.03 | 8.4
